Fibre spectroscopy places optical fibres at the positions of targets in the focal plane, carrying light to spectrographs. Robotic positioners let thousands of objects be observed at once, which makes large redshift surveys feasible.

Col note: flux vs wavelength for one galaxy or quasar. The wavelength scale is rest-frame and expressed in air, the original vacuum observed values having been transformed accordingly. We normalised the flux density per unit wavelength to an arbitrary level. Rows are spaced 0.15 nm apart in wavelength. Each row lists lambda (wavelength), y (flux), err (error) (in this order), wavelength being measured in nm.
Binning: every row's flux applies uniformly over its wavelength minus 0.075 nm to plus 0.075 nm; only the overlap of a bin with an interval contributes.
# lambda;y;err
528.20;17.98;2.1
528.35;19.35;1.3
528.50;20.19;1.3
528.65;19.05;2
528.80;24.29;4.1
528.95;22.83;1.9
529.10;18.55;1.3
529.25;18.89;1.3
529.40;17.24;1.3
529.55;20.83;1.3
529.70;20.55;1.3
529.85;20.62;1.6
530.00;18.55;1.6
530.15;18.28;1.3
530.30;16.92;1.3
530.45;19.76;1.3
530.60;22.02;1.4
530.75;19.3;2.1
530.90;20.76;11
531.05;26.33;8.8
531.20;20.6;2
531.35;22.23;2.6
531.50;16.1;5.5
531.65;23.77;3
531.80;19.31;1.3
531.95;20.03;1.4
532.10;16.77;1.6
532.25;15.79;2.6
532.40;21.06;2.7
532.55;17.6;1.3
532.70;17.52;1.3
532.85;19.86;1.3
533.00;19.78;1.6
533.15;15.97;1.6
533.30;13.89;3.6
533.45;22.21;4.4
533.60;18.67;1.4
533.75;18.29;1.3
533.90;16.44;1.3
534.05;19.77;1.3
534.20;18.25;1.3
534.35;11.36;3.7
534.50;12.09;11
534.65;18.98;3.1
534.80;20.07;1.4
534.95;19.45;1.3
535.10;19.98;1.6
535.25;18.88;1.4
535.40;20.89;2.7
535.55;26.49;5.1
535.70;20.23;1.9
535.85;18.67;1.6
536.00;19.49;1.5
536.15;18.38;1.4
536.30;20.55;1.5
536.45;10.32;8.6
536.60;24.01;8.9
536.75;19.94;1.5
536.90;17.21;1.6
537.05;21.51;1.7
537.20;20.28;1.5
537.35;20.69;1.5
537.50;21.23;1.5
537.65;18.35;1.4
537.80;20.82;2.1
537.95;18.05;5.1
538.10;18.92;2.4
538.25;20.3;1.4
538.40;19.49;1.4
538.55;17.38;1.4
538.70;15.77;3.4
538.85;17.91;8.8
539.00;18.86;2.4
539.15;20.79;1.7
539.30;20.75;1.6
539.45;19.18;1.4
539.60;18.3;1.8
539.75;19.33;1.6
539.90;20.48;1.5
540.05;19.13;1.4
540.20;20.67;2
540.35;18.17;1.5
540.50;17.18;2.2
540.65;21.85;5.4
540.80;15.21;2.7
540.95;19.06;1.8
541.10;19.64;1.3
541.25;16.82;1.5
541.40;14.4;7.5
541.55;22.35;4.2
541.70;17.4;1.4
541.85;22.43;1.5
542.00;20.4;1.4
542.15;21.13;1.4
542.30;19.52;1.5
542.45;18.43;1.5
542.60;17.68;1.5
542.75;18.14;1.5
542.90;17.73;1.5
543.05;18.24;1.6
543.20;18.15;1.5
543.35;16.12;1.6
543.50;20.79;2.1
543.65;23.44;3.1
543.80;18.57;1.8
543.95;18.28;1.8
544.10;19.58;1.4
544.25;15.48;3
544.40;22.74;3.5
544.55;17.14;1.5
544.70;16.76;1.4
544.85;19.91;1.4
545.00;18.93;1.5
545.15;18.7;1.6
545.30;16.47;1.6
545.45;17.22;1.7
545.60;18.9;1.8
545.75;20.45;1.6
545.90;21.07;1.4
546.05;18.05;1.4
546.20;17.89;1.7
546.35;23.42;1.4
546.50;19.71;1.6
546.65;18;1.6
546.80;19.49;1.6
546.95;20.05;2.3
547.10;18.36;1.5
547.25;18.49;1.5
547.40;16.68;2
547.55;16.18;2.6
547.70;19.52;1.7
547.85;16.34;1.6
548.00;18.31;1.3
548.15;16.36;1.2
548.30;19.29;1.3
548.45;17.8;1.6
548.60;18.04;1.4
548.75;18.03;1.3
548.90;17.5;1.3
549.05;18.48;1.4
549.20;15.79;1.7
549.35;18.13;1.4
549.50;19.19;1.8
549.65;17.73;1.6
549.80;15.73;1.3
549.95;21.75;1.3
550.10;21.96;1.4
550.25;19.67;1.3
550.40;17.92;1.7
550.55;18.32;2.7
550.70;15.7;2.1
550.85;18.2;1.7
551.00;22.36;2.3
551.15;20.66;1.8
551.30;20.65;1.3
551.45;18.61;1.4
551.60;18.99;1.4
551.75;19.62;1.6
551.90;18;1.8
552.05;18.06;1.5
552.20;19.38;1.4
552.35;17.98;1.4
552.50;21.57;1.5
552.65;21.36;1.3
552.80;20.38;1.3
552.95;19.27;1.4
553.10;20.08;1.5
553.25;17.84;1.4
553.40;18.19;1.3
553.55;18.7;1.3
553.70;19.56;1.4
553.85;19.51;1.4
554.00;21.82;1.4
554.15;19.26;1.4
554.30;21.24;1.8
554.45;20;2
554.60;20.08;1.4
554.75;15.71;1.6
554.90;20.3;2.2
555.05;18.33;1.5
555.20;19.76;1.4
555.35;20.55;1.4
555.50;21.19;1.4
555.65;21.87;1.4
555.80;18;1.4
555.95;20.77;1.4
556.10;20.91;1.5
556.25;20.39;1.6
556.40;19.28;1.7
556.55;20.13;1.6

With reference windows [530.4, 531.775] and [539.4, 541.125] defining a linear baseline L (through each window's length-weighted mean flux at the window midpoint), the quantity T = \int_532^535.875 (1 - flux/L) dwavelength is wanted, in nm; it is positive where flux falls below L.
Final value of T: 0.39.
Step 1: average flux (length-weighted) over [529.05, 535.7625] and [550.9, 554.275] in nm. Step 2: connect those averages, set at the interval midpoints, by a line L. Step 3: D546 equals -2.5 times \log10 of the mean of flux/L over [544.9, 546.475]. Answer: 0.02 mag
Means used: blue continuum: 19.1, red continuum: 19.6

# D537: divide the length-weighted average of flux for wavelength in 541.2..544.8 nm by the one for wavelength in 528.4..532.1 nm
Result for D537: 0.93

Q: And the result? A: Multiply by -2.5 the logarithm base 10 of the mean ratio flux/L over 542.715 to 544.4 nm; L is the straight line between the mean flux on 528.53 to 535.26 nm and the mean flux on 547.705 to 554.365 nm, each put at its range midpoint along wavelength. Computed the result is 0.01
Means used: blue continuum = 19.1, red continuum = 18.9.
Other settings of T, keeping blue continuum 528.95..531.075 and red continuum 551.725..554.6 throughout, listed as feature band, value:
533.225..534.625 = 0.21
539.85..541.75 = 0.11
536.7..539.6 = 0.07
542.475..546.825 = 0.18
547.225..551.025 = 0.29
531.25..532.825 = 0.06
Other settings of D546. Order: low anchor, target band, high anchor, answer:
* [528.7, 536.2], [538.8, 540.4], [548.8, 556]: -0.01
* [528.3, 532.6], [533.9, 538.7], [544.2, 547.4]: 0.03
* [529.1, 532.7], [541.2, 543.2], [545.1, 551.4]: 0.01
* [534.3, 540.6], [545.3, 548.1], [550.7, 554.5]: 0.04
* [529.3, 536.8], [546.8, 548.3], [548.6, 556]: 0.07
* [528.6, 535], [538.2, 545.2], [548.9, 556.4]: 0.02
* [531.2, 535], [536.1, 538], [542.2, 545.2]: -0.05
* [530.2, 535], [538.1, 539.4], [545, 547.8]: -0.01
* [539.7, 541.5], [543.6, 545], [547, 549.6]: -0.05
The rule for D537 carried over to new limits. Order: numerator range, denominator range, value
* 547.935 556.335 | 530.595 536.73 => 1.01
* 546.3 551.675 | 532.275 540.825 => 0.99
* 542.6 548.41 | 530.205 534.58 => 1.00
